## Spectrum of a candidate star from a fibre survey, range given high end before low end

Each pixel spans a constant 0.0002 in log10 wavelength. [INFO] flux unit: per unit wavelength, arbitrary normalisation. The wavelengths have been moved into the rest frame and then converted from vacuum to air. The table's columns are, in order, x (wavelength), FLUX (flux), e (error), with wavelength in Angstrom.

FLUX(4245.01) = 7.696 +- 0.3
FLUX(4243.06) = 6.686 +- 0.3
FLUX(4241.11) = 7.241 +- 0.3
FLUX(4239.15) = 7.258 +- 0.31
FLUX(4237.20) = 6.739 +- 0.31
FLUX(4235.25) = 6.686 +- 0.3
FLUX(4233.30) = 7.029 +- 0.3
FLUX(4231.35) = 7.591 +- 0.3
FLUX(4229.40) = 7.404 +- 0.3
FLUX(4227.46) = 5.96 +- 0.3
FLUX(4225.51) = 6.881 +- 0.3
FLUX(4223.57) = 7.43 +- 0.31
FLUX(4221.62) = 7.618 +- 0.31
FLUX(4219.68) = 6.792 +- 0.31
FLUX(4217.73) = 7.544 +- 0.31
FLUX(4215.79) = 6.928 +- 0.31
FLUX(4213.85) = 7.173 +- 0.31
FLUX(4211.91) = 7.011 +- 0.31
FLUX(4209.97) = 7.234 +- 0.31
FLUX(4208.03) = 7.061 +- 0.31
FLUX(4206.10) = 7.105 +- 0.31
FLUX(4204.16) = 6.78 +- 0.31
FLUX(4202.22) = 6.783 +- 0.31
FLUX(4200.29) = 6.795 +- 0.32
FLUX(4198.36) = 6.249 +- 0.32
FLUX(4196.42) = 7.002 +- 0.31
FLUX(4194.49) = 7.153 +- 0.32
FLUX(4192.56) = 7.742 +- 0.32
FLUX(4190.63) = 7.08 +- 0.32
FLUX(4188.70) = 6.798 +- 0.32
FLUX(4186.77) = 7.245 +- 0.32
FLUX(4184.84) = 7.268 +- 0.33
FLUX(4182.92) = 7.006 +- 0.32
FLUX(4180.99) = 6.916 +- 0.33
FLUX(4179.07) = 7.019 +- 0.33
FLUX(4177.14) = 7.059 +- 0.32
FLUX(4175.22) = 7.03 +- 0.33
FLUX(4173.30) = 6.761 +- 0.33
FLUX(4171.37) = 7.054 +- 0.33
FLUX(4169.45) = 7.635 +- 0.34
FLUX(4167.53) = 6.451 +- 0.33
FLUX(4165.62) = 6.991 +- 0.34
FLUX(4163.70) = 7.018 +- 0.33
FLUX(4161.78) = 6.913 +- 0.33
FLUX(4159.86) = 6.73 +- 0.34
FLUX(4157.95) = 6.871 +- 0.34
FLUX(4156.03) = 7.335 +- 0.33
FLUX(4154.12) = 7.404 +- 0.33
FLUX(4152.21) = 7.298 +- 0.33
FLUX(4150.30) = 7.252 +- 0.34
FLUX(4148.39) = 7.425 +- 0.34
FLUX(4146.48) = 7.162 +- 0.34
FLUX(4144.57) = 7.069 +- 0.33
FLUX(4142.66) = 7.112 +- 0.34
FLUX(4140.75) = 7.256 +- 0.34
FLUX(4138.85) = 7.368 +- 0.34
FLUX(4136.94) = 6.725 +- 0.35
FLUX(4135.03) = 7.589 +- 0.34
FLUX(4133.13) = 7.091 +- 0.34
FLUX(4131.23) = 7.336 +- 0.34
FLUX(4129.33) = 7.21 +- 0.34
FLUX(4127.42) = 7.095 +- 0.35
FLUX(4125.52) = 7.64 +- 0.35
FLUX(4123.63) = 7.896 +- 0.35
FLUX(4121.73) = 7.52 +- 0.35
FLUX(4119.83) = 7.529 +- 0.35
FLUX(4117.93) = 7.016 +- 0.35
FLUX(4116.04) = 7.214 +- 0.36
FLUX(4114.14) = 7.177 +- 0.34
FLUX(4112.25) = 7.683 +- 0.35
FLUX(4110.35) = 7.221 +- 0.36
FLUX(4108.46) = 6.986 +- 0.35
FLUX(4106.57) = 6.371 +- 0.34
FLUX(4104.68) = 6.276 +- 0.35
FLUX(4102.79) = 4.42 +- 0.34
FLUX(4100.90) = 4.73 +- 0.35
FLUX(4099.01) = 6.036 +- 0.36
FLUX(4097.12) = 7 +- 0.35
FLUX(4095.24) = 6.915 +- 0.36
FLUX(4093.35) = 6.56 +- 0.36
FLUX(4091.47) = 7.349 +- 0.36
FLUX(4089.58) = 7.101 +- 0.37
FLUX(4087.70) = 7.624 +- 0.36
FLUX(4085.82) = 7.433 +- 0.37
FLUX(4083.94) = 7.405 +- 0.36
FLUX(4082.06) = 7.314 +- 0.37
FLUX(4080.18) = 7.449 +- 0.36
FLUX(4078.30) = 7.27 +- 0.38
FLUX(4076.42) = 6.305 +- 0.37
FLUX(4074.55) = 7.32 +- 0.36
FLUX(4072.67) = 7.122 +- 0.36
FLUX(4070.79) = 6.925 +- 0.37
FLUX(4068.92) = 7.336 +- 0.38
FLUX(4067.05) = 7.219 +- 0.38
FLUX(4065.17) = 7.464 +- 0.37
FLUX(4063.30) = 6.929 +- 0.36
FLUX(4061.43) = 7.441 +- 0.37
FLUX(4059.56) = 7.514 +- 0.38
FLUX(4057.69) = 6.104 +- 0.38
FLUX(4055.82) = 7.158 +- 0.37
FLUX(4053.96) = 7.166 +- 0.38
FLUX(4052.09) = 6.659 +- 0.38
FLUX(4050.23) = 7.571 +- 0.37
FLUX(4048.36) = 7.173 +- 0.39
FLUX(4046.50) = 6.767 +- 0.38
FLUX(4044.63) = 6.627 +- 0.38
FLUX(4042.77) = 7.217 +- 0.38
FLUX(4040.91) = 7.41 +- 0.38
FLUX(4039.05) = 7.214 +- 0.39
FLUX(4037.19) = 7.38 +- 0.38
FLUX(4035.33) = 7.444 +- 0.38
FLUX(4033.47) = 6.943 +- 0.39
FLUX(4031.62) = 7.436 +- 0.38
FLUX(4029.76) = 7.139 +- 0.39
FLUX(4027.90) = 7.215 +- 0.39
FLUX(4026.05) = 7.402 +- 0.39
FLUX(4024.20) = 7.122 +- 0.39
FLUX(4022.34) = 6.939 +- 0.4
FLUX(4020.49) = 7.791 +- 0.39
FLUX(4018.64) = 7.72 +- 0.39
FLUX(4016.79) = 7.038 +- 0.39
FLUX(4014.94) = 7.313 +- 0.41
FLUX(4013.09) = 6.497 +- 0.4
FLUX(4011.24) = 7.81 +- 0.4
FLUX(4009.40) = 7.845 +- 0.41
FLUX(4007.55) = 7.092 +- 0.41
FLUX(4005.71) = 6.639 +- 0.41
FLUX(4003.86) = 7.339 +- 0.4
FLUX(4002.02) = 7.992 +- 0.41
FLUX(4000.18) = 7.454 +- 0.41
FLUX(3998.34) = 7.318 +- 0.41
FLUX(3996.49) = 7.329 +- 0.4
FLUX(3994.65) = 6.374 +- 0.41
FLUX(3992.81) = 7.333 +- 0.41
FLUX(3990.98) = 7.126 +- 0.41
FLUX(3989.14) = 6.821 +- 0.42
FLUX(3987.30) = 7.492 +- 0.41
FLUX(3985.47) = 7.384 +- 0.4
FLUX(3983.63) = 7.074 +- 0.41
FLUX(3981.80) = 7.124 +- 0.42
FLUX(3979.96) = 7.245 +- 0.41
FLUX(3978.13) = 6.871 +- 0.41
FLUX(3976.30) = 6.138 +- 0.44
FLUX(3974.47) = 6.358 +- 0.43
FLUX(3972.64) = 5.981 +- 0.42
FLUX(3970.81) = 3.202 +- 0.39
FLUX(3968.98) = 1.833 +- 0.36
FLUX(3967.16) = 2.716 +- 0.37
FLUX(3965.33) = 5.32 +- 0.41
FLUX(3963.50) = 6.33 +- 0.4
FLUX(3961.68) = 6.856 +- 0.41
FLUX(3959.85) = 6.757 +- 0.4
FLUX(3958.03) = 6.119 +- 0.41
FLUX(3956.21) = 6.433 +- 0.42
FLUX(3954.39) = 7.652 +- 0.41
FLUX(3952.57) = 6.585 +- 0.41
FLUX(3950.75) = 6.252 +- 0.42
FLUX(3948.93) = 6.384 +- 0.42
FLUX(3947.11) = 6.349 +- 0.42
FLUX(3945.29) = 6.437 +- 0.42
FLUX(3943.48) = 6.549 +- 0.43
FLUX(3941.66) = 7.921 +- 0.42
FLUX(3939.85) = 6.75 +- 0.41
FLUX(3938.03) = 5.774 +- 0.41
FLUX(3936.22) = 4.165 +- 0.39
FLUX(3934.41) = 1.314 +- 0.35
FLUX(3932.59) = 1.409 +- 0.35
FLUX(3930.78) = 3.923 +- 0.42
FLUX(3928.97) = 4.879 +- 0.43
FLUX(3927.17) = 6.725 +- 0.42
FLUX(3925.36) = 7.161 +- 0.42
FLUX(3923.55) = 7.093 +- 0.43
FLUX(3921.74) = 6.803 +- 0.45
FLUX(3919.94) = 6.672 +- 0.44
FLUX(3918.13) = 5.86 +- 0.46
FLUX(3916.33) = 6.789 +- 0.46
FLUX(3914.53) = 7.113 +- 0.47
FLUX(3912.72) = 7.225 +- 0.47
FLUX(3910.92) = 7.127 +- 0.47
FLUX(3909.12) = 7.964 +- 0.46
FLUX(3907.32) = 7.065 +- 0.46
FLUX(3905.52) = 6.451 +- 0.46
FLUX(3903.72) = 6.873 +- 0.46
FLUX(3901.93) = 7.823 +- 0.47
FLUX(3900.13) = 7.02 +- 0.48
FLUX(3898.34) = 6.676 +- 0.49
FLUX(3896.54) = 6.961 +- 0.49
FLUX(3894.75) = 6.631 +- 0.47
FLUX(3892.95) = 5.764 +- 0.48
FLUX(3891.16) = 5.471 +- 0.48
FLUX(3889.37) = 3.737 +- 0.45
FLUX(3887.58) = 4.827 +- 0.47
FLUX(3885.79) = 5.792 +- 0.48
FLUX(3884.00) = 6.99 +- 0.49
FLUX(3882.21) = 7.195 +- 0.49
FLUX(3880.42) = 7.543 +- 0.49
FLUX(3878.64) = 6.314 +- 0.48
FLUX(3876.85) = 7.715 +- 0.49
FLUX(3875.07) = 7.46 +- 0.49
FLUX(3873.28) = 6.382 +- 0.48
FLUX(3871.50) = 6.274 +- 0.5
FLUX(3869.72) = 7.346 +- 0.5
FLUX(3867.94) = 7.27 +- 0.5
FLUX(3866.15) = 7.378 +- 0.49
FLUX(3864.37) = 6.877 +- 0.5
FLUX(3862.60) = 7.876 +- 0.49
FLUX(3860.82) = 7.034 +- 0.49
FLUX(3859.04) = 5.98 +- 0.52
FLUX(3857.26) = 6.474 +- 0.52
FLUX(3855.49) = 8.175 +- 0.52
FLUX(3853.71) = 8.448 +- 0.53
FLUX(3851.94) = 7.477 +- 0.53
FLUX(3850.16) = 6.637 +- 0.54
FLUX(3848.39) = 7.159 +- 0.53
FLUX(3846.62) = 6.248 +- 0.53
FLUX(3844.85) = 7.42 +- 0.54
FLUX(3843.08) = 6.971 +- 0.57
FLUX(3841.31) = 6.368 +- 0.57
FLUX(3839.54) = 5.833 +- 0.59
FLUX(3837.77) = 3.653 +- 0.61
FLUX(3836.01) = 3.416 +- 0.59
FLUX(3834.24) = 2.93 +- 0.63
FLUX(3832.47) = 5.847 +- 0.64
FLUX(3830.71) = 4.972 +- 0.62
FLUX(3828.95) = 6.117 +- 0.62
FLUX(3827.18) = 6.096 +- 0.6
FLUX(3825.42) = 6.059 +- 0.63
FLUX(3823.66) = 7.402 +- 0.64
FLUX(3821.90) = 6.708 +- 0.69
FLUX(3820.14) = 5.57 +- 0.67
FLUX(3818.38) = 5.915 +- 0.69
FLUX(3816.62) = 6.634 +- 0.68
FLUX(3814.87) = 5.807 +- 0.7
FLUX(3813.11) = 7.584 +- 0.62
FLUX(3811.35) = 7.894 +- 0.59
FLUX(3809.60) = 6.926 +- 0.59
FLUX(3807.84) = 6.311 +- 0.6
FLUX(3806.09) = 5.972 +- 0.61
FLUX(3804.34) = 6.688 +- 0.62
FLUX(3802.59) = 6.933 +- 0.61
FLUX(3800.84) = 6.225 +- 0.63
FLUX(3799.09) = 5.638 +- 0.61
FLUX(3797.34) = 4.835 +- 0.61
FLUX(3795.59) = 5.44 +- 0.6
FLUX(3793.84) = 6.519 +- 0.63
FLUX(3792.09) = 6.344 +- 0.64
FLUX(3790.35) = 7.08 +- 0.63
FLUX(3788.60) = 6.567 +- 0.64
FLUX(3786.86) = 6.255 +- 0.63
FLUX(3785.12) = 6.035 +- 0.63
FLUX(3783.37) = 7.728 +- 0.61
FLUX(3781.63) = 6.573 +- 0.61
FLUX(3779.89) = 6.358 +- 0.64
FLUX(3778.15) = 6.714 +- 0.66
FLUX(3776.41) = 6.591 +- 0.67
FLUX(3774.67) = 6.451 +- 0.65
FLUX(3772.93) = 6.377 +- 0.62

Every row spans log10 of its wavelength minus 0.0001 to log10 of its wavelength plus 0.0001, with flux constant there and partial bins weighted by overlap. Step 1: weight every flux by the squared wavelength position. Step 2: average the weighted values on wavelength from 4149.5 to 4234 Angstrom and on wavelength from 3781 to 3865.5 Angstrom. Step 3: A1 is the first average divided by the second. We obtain 1.33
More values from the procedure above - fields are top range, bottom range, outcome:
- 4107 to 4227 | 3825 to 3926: 1.26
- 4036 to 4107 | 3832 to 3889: 1.18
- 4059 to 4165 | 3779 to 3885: 1.25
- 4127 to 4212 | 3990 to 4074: 1.05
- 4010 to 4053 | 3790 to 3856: 1.28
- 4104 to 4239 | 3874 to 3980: 1.31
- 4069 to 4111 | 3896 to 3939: 1.21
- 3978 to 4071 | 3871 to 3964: 1.20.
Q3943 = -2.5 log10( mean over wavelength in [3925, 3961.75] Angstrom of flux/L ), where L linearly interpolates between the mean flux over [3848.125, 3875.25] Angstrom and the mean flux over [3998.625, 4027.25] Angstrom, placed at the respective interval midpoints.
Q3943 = 0.24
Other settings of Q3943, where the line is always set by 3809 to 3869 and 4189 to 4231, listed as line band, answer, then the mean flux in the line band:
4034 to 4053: -0.06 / 7.14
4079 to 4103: 0.01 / 6.79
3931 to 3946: 0.31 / 4.97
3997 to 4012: -0.11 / 7.43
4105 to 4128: -0.06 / 7.26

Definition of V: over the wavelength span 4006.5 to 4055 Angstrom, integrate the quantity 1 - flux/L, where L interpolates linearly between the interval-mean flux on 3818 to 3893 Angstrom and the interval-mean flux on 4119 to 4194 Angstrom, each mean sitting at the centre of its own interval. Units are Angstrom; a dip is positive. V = -2.8 Angstrom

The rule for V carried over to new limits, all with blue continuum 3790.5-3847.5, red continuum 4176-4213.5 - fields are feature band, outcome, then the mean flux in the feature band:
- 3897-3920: -2.6 Angstrom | 6.98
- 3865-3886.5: -2.7 Angstrom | 6.98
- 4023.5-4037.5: -1.4 Angstrom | 7.26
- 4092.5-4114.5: 1.2 Angstrom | 6.43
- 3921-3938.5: 4.0 Angstrom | 4.88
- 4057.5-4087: -2.1 Angstrom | 7.19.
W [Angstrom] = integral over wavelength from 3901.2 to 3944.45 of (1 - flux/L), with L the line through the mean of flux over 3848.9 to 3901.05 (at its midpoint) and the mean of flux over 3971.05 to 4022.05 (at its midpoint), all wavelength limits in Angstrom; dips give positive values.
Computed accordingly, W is 4.7 Angstrom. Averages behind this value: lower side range 6.75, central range 6.13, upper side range 7.08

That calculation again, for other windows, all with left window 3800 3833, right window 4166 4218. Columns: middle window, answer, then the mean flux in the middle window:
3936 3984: 4.2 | 6.06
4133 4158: -1.0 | 7.23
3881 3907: 0.8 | 6.33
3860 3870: -1.2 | 7.3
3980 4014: -2.6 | 7.23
